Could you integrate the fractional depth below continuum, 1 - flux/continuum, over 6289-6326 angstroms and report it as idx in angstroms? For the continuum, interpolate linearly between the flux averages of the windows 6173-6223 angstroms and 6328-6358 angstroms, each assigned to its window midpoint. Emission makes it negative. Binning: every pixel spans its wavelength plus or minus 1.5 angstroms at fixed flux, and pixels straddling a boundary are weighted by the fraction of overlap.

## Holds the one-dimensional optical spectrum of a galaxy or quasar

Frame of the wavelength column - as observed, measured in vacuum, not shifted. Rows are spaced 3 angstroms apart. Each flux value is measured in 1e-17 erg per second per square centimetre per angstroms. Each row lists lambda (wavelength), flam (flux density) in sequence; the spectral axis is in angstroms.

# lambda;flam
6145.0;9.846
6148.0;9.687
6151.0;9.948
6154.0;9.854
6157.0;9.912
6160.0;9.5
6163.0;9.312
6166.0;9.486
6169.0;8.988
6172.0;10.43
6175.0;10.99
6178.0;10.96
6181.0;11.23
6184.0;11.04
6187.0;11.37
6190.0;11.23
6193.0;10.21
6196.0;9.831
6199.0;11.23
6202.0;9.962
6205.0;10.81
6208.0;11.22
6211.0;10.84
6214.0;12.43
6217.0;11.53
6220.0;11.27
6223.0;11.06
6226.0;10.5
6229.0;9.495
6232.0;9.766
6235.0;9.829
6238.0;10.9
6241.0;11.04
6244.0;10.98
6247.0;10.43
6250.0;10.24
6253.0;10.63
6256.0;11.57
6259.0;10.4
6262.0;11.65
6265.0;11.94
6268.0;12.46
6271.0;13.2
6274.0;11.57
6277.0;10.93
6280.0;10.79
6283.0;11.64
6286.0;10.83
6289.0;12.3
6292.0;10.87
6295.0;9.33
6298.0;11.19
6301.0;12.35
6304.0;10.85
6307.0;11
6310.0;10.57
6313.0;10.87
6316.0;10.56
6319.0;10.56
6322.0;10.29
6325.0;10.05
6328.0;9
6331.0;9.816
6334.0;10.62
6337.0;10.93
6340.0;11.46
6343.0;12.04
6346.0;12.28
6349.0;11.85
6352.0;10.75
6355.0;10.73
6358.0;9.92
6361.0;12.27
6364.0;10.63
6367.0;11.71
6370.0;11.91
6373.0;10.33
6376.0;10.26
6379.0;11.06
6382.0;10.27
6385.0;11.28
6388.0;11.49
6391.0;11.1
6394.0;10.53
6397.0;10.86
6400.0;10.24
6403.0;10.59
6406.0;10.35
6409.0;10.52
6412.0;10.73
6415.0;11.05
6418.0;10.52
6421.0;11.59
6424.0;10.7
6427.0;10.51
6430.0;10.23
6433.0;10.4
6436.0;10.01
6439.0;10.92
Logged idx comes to 0.7 angstroms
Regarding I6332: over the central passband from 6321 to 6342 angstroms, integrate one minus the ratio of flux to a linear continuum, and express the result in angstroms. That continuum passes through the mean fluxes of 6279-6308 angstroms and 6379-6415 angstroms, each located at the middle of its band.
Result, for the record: 1.21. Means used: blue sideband 11.1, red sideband 10.8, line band 10.4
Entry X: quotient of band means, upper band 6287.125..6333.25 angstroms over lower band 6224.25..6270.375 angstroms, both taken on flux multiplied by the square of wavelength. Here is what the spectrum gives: 1.00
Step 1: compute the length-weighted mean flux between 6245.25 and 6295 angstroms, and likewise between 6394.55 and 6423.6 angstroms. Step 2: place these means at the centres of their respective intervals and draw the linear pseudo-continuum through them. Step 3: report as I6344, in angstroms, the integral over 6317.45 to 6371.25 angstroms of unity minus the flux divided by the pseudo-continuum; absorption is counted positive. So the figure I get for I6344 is 0.2 angstroms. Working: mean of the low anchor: 11.3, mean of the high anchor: 10.7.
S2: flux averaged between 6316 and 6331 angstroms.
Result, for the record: 10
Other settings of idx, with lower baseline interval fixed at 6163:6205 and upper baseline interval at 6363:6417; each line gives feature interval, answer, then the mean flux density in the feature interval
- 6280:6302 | -1.0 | 11.2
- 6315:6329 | 0.8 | 10.1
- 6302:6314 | -0.2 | 10.9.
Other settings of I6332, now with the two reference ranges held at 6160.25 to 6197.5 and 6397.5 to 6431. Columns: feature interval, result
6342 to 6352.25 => -1.22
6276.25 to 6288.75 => -0.80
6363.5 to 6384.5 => -0.60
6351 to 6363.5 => -0.37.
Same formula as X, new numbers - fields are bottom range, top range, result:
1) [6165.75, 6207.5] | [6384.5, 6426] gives 1.09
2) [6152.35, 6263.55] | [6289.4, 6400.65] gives 1.07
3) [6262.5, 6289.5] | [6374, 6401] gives 0.95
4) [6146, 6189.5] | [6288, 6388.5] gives 1.13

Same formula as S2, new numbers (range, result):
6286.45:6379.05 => 10.9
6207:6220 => 11.5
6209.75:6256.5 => 10.8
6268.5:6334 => 10.9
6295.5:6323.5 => 10.9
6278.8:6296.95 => 11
